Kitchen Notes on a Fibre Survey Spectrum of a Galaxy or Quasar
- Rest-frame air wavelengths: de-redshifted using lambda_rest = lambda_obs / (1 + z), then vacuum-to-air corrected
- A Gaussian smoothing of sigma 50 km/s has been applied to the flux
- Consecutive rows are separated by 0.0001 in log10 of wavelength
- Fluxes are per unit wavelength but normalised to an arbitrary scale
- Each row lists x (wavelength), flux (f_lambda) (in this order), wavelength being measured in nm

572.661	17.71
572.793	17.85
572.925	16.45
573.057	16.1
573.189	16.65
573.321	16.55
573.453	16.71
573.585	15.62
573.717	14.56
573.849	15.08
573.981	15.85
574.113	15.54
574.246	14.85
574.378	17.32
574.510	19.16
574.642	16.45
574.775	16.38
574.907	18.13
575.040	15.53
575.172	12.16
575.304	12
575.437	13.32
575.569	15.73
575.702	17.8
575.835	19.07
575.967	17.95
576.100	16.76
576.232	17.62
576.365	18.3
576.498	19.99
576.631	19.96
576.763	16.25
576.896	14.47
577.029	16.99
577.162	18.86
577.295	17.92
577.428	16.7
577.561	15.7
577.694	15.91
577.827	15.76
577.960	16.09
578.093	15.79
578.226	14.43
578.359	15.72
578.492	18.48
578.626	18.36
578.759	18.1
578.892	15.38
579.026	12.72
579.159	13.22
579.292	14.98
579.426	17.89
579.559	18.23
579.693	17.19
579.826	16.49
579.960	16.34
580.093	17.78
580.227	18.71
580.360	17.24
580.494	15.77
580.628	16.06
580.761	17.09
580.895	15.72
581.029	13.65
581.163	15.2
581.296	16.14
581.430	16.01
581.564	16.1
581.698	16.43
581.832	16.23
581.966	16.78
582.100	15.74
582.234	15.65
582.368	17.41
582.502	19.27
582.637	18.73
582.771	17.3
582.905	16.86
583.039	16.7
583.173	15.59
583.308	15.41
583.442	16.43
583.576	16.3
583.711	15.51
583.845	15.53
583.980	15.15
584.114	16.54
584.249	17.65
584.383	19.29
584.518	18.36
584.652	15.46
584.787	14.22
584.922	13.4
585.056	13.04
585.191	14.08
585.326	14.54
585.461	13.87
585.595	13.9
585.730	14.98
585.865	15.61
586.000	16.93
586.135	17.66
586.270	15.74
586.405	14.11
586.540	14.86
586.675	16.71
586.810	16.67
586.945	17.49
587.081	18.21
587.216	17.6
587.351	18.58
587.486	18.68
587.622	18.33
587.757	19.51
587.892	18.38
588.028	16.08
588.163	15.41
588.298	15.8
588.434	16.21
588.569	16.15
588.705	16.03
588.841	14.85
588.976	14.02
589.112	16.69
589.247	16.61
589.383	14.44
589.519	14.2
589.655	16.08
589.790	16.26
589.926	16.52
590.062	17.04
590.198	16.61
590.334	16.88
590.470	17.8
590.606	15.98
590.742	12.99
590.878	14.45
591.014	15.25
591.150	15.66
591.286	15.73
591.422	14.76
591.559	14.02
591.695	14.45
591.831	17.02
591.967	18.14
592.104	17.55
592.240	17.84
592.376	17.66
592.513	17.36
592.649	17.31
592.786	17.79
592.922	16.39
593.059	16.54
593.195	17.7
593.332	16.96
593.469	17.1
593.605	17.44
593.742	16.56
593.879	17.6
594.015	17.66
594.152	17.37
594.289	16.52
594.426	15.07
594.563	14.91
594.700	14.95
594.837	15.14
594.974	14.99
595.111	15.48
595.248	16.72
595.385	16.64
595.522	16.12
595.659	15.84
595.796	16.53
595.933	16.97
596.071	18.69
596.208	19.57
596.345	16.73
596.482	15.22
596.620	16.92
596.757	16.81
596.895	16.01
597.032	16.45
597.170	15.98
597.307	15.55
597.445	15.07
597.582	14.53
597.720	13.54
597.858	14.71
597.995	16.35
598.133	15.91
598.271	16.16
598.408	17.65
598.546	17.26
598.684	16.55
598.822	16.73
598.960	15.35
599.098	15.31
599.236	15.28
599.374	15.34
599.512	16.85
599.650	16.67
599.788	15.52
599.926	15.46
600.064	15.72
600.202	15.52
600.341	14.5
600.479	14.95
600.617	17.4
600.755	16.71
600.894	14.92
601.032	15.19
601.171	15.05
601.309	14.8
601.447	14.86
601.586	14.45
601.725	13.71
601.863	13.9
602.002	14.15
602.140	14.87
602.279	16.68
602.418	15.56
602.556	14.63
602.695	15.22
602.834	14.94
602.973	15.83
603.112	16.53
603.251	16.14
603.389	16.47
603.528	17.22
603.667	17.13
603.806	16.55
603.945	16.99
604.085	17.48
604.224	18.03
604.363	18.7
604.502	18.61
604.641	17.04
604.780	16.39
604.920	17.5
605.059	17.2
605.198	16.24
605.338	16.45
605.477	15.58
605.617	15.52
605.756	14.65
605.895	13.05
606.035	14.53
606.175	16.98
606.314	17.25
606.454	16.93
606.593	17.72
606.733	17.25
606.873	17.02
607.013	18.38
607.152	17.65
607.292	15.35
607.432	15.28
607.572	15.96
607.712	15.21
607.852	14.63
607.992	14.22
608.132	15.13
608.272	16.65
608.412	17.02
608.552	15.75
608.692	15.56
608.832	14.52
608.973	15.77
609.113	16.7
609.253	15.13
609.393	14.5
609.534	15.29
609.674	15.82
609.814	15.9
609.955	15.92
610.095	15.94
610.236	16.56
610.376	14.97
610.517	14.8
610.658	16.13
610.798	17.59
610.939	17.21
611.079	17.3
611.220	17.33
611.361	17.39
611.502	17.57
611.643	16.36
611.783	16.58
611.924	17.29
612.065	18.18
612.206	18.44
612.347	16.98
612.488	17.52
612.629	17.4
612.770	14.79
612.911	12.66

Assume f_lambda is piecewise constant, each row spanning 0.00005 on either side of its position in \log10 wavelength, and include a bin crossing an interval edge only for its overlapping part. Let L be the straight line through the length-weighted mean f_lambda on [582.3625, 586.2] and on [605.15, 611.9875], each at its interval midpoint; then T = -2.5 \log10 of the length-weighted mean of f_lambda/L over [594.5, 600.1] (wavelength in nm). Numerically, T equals 0.001 mag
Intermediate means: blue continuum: 16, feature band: 16.1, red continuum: 16.1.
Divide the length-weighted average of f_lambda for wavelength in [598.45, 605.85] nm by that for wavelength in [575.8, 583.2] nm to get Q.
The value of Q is 1.0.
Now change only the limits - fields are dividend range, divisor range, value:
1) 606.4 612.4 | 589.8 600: 1.00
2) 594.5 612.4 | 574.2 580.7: 0.97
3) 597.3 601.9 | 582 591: 0.96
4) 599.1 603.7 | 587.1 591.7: 0.96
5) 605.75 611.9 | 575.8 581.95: 0.97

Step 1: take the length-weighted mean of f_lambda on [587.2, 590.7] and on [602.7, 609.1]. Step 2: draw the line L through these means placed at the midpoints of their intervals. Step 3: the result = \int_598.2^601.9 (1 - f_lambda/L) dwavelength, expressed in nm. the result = 0.17 nm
